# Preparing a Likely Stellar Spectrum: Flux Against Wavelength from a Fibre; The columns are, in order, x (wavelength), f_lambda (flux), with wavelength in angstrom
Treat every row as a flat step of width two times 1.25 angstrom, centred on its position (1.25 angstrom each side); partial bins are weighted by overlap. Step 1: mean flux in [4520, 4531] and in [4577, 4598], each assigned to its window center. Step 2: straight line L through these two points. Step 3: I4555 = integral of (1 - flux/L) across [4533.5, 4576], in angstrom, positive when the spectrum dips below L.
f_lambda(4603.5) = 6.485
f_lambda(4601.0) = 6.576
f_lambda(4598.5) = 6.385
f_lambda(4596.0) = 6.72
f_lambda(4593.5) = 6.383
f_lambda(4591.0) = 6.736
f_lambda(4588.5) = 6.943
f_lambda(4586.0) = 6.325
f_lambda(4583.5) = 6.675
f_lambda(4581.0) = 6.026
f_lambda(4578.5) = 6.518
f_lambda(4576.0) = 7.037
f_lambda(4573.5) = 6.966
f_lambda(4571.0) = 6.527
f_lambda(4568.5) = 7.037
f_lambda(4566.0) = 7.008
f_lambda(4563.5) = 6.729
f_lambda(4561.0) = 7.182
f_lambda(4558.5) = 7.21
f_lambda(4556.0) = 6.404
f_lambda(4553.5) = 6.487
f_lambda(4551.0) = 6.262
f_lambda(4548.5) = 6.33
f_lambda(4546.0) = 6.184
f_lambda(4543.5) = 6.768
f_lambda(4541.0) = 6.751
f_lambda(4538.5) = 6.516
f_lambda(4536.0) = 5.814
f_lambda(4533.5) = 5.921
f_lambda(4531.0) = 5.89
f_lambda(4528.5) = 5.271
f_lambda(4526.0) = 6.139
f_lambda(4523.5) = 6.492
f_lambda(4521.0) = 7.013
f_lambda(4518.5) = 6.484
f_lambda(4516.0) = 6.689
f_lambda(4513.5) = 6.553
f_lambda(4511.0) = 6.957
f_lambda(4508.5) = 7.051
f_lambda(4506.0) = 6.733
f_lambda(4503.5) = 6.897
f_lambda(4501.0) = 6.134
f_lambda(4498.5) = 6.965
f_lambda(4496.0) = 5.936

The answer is -1.9 angstrom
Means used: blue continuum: 6.17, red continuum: 6.54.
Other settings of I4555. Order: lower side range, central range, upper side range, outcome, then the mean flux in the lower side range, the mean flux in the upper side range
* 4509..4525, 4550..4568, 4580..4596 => -0.5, 6.71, 6.54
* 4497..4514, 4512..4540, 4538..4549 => 1.5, 6.75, 6.52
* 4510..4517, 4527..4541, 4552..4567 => 1.7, 6.73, 6.82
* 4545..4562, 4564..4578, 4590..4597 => -0.6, 6.58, 6.6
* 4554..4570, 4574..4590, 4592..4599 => 0.2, 6.9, 6.52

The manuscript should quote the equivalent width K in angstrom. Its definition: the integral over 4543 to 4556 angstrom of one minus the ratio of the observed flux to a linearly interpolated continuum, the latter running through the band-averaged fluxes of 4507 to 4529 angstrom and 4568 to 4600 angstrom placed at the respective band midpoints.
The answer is 0.4 angstrom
